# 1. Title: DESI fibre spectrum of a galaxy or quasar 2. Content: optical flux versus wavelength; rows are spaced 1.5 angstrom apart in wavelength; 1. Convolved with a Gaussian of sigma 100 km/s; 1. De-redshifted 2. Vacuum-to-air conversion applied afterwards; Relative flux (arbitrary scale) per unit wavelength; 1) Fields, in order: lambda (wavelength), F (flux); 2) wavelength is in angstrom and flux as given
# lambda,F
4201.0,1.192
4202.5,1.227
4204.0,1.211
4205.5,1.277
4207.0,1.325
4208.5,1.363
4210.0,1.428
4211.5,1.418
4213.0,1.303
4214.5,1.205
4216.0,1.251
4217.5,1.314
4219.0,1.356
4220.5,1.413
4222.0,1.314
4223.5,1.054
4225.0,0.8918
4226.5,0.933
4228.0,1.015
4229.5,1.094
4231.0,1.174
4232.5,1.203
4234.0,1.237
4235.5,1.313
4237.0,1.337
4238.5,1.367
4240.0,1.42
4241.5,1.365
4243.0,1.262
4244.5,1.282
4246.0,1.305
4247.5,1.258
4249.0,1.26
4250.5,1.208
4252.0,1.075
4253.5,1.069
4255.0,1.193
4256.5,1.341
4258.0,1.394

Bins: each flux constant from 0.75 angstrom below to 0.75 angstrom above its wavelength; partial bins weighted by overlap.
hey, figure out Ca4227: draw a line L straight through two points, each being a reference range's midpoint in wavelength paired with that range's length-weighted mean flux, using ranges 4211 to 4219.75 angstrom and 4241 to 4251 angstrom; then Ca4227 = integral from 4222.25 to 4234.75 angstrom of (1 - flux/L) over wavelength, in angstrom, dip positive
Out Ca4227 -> 2.0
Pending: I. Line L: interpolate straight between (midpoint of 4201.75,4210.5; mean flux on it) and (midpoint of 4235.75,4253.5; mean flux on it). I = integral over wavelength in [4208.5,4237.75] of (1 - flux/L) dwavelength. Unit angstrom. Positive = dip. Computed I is 1.4 angstrom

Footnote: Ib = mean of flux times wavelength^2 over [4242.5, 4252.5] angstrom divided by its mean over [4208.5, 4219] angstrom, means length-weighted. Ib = 0.95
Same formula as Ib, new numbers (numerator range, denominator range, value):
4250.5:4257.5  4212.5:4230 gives 1.02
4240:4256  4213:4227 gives 1.04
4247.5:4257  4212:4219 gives 0.95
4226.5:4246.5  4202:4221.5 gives 0.96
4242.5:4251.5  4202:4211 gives 0.98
